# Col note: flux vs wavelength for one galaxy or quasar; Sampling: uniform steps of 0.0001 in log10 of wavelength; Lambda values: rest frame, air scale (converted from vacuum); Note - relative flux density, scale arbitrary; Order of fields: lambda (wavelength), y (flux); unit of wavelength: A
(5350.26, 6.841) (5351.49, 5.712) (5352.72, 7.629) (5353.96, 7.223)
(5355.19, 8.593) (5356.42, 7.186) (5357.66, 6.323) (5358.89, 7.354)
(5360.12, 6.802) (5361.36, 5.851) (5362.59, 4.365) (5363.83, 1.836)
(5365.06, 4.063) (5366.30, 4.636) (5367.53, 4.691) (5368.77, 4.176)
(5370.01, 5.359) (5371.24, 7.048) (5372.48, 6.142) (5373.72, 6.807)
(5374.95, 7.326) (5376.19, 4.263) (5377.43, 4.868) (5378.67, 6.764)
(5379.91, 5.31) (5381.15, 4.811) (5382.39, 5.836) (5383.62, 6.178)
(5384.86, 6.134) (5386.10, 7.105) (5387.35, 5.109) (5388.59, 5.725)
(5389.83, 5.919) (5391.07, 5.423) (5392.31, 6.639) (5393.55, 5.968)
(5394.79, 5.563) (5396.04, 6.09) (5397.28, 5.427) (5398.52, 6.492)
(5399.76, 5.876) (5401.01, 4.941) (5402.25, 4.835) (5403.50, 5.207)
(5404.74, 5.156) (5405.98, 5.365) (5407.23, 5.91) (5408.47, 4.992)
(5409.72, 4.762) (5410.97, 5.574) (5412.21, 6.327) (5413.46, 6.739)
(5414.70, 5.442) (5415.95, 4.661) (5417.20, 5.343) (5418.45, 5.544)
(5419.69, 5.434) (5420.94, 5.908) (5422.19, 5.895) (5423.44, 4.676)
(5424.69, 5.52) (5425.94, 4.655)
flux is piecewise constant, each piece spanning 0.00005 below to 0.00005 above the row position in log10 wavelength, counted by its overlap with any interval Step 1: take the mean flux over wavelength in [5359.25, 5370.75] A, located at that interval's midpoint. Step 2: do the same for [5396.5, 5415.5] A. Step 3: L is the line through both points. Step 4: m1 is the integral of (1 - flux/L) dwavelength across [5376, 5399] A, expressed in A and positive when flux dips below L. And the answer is -2.8 A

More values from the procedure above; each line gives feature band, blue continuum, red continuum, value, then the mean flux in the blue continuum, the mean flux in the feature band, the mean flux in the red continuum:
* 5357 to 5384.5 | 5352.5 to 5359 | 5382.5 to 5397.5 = 5.0 A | 7.37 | 5.5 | 5.95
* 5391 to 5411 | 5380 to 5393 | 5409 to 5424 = 0.6 A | 5.87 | 5.54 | 5.52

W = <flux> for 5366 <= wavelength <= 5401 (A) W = 5.77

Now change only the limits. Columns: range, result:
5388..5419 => 5.6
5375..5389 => 5.71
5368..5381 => 5.75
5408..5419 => 5.49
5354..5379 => 5.75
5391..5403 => 5.73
